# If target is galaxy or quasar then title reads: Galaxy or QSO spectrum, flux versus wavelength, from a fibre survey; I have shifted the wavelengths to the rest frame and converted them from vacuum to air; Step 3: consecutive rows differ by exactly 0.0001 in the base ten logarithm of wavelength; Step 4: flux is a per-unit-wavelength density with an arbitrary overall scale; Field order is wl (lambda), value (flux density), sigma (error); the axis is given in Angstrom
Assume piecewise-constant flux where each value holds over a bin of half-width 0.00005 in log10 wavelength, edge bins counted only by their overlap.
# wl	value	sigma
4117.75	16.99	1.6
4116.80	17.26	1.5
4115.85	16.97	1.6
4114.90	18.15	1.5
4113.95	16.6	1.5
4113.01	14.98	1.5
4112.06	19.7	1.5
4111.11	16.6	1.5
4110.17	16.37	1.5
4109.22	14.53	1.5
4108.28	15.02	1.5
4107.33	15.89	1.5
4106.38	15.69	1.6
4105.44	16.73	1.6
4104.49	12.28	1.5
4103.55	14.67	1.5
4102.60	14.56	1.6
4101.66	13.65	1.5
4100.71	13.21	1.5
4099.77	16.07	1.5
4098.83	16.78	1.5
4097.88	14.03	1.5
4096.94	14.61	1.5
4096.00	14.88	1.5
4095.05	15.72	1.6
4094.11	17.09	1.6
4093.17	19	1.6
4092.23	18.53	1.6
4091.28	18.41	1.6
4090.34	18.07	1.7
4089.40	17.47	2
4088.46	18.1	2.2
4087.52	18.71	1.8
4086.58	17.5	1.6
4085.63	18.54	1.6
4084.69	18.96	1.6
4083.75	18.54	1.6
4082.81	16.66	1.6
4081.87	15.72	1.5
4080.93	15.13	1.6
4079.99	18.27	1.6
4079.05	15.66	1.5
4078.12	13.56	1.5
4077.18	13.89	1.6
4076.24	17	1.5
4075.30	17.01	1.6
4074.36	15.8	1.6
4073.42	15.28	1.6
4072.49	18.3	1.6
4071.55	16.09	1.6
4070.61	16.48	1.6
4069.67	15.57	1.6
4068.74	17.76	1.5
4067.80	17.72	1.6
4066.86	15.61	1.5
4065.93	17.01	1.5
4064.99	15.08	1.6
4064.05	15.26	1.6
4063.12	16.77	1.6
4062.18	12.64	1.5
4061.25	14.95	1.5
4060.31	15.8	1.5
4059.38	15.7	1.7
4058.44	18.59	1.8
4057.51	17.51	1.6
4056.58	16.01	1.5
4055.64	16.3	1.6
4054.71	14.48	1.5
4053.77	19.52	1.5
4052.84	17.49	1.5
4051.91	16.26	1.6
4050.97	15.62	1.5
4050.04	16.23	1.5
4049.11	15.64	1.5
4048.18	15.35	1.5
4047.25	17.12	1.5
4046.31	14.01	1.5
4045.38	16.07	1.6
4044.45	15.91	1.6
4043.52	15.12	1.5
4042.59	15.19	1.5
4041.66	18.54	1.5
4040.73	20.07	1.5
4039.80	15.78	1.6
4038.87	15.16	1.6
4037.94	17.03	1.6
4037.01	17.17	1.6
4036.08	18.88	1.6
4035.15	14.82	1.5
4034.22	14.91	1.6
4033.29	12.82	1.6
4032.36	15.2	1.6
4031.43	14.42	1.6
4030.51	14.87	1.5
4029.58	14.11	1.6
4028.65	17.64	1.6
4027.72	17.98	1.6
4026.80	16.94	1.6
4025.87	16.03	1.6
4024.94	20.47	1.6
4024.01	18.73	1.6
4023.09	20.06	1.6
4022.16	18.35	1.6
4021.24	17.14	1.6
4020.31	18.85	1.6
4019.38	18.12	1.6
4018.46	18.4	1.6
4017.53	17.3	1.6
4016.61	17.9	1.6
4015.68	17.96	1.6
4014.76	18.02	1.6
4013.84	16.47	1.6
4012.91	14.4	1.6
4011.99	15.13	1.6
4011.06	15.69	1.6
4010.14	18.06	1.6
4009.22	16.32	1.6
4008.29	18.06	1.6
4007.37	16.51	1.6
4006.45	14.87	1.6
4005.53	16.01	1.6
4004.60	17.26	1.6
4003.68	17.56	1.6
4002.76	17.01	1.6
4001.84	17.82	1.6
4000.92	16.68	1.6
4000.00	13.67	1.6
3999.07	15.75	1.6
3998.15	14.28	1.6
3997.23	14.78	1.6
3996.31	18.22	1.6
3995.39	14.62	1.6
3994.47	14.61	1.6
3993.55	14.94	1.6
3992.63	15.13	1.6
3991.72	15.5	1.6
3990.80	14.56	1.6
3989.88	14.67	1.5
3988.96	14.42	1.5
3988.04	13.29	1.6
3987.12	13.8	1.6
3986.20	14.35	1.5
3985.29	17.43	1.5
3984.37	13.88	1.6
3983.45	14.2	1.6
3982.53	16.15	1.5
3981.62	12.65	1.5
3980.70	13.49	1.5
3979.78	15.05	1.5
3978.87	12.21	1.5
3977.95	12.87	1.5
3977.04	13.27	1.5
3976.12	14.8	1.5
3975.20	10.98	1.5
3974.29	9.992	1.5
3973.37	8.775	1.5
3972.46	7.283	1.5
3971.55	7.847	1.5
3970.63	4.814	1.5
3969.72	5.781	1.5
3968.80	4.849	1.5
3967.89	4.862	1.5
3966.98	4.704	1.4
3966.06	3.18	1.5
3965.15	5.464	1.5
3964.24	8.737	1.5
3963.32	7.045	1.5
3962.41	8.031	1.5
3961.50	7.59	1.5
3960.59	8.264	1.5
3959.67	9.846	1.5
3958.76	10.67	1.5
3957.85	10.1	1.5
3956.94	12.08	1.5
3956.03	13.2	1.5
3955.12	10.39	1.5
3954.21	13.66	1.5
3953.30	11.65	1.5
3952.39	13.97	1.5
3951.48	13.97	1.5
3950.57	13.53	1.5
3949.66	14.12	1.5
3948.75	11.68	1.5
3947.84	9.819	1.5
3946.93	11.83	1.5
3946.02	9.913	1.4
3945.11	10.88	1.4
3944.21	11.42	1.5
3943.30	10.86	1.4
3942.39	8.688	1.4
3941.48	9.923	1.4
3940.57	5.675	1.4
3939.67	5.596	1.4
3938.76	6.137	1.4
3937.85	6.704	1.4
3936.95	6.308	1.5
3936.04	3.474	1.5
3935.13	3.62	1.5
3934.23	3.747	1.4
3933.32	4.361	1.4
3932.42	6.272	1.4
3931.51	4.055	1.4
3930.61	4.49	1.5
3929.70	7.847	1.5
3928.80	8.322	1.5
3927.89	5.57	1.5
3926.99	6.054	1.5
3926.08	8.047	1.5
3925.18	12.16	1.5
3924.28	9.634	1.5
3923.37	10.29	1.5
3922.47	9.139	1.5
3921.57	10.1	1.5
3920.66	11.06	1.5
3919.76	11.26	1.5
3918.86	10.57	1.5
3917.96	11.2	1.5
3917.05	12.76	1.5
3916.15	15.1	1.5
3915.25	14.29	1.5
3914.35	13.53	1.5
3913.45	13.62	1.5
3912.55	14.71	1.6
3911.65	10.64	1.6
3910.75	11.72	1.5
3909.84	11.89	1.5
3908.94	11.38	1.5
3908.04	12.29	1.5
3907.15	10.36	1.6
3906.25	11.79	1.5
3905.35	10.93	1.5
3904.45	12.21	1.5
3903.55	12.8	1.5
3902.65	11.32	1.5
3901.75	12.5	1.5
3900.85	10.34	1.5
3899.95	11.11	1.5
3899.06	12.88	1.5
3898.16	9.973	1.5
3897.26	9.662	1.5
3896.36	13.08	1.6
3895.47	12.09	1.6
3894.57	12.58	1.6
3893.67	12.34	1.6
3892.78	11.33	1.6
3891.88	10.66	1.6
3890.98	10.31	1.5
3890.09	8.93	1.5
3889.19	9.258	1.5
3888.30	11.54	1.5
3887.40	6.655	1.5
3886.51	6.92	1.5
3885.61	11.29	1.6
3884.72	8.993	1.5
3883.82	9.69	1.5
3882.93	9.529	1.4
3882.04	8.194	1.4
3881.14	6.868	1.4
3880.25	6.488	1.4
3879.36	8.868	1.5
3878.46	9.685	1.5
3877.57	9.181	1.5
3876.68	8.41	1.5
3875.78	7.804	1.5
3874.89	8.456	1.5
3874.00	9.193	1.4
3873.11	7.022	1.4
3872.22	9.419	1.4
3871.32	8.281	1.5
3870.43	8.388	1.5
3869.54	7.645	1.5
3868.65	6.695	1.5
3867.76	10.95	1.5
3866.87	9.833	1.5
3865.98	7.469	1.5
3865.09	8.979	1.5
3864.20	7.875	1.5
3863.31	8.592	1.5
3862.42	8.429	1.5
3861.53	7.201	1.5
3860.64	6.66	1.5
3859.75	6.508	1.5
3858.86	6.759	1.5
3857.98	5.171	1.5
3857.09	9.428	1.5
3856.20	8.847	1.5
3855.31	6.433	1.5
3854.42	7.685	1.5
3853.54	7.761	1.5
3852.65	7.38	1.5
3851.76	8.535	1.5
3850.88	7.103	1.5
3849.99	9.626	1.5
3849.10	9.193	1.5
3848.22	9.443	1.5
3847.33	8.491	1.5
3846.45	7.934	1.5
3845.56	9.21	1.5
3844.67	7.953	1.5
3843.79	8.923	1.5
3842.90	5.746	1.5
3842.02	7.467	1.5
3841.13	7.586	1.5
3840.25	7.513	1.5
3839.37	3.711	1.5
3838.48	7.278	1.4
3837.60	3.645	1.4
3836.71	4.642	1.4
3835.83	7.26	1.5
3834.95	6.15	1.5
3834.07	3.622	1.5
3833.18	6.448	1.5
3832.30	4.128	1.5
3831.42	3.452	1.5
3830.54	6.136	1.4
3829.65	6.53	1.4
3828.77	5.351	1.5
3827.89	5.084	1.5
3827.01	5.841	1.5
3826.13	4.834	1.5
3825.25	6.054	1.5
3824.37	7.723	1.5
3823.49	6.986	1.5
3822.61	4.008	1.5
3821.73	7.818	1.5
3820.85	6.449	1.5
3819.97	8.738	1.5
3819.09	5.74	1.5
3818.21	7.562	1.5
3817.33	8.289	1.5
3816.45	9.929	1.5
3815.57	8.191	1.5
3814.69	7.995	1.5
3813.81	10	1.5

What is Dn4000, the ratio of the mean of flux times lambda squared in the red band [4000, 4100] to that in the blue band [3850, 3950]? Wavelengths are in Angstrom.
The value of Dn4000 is 1.93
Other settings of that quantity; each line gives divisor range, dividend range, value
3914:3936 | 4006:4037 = 2.02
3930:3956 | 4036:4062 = 1.94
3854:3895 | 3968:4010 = 1.69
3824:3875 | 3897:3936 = 1.44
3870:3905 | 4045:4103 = 1.82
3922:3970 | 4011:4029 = 2.16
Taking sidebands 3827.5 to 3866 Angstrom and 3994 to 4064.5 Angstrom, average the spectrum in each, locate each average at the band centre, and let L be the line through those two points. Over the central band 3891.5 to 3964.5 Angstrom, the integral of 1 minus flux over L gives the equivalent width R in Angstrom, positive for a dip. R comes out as 5.7 Angstrom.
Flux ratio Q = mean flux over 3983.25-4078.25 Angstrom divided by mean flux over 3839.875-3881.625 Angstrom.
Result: 2.01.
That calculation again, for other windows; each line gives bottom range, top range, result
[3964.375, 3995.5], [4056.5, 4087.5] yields 1.42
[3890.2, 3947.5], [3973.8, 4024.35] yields 1.58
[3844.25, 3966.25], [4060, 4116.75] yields 1.73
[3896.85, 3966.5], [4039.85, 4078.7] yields 1.64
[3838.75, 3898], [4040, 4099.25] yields 1.92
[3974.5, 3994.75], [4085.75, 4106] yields 1.15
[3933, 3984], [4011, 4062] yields 1.75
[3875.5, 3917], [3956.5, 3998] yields 1.05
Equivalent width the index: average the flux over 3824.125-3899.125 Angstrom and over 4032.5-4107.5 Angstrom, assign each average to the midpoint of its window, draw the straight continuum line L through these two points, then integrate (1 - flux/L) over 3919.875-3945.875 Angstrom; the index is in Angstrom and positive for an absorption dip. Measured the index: 7.74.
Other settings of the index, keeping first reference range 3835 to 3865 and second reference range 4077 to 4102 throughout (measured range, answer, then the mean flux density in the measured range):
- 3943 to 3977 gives 5.61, 9.67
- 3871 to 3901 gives -2.58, 9.62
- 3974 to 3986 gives -1.21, 13.7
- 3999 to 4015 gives -3.52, 16.4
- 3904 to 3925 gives -3.95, 11.8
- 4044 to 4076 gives -1.55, 16.2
